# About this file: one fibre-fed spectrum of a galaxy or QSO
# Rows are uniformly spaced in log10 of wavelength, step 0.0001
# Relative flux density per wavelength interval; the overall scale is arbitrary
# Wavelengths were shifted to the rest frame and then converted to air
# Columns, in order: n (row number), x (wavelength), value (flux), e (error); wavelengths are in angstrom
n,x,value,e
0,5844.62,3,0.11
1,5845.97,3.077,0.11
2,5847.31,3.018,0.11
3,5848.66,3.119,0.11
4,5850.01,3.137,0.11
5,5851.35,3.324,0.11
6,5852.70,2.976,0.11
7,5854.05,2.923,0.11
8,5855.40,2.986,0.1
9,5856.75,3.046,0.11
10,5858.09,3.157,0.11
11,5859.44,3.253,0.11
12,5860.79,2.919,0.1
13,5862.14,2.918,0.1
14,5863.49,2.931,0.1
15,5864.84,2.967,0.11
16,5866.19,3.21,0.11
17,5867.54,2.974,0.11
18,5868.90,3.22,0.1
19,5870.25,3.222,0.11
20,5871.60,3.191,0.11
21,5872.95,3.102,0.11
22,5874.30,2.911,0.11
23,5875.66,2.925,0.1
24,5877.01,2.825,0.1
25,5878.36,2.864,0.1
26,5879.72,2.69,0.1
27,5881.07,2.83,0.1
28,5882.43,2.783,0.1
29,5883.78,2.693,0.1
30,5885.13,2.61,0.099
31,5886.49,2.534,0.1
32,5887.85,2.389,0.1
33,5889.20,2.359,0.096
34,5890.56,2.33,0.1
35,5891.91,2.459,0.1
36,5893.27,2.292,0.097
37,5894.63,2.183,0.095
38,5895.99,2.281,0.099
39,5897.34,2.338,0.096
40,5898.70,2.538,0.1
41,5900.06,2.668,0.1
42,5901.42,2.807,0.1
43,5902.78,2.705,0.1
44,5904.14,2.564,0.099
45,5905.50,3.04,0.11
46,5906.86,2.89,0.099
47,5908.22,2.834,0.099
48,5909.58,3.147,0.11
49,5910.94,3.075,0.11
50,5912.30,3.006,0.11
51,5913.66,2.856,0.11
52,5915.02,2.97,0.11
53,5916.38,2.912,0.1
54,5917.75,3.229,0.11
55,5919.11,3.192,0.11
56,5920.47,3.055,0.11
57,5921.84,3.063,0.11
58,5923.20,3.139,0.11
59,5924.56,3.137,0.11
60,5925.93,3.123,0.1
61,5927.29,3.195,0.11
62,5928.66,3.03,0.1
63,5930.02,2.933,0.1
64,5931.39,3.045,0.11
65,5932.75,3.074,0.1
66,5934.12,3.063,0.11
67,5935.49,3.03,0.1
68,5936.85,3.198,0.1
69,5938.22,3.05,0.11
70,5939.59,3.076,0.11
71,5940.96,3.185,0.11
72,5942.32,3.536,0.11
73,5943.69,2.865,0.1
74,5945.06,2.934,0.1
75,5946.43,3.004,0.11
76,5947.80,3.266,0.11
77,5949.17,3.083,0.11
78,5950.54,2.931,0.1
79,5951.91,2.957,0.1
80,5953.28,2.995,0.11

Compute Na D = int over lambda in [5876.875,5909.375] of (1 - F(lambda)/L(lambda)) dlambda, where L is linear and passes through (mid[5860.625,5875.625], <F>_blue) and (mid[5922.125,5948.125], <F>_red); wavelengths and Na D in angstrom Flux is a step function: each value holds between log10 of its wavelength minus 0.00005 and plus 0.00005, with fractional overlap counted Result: 4.86 angstrom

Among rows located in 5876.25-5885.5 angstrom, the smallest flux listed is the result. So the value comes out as 2.61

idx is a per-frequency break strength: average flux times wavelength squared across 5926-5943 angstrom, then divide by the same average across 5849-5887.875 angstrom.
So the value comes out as 1.08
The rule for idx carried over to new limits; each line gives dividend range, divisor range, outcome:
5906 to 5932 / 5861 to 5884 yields 1.04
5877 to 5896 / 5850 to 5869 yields 0.84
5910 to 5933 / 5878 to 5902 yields 1.22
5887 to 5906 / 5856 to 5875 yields 0.82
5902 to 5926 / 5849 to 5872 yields 0.99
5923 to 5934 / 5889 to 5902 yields 1.29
